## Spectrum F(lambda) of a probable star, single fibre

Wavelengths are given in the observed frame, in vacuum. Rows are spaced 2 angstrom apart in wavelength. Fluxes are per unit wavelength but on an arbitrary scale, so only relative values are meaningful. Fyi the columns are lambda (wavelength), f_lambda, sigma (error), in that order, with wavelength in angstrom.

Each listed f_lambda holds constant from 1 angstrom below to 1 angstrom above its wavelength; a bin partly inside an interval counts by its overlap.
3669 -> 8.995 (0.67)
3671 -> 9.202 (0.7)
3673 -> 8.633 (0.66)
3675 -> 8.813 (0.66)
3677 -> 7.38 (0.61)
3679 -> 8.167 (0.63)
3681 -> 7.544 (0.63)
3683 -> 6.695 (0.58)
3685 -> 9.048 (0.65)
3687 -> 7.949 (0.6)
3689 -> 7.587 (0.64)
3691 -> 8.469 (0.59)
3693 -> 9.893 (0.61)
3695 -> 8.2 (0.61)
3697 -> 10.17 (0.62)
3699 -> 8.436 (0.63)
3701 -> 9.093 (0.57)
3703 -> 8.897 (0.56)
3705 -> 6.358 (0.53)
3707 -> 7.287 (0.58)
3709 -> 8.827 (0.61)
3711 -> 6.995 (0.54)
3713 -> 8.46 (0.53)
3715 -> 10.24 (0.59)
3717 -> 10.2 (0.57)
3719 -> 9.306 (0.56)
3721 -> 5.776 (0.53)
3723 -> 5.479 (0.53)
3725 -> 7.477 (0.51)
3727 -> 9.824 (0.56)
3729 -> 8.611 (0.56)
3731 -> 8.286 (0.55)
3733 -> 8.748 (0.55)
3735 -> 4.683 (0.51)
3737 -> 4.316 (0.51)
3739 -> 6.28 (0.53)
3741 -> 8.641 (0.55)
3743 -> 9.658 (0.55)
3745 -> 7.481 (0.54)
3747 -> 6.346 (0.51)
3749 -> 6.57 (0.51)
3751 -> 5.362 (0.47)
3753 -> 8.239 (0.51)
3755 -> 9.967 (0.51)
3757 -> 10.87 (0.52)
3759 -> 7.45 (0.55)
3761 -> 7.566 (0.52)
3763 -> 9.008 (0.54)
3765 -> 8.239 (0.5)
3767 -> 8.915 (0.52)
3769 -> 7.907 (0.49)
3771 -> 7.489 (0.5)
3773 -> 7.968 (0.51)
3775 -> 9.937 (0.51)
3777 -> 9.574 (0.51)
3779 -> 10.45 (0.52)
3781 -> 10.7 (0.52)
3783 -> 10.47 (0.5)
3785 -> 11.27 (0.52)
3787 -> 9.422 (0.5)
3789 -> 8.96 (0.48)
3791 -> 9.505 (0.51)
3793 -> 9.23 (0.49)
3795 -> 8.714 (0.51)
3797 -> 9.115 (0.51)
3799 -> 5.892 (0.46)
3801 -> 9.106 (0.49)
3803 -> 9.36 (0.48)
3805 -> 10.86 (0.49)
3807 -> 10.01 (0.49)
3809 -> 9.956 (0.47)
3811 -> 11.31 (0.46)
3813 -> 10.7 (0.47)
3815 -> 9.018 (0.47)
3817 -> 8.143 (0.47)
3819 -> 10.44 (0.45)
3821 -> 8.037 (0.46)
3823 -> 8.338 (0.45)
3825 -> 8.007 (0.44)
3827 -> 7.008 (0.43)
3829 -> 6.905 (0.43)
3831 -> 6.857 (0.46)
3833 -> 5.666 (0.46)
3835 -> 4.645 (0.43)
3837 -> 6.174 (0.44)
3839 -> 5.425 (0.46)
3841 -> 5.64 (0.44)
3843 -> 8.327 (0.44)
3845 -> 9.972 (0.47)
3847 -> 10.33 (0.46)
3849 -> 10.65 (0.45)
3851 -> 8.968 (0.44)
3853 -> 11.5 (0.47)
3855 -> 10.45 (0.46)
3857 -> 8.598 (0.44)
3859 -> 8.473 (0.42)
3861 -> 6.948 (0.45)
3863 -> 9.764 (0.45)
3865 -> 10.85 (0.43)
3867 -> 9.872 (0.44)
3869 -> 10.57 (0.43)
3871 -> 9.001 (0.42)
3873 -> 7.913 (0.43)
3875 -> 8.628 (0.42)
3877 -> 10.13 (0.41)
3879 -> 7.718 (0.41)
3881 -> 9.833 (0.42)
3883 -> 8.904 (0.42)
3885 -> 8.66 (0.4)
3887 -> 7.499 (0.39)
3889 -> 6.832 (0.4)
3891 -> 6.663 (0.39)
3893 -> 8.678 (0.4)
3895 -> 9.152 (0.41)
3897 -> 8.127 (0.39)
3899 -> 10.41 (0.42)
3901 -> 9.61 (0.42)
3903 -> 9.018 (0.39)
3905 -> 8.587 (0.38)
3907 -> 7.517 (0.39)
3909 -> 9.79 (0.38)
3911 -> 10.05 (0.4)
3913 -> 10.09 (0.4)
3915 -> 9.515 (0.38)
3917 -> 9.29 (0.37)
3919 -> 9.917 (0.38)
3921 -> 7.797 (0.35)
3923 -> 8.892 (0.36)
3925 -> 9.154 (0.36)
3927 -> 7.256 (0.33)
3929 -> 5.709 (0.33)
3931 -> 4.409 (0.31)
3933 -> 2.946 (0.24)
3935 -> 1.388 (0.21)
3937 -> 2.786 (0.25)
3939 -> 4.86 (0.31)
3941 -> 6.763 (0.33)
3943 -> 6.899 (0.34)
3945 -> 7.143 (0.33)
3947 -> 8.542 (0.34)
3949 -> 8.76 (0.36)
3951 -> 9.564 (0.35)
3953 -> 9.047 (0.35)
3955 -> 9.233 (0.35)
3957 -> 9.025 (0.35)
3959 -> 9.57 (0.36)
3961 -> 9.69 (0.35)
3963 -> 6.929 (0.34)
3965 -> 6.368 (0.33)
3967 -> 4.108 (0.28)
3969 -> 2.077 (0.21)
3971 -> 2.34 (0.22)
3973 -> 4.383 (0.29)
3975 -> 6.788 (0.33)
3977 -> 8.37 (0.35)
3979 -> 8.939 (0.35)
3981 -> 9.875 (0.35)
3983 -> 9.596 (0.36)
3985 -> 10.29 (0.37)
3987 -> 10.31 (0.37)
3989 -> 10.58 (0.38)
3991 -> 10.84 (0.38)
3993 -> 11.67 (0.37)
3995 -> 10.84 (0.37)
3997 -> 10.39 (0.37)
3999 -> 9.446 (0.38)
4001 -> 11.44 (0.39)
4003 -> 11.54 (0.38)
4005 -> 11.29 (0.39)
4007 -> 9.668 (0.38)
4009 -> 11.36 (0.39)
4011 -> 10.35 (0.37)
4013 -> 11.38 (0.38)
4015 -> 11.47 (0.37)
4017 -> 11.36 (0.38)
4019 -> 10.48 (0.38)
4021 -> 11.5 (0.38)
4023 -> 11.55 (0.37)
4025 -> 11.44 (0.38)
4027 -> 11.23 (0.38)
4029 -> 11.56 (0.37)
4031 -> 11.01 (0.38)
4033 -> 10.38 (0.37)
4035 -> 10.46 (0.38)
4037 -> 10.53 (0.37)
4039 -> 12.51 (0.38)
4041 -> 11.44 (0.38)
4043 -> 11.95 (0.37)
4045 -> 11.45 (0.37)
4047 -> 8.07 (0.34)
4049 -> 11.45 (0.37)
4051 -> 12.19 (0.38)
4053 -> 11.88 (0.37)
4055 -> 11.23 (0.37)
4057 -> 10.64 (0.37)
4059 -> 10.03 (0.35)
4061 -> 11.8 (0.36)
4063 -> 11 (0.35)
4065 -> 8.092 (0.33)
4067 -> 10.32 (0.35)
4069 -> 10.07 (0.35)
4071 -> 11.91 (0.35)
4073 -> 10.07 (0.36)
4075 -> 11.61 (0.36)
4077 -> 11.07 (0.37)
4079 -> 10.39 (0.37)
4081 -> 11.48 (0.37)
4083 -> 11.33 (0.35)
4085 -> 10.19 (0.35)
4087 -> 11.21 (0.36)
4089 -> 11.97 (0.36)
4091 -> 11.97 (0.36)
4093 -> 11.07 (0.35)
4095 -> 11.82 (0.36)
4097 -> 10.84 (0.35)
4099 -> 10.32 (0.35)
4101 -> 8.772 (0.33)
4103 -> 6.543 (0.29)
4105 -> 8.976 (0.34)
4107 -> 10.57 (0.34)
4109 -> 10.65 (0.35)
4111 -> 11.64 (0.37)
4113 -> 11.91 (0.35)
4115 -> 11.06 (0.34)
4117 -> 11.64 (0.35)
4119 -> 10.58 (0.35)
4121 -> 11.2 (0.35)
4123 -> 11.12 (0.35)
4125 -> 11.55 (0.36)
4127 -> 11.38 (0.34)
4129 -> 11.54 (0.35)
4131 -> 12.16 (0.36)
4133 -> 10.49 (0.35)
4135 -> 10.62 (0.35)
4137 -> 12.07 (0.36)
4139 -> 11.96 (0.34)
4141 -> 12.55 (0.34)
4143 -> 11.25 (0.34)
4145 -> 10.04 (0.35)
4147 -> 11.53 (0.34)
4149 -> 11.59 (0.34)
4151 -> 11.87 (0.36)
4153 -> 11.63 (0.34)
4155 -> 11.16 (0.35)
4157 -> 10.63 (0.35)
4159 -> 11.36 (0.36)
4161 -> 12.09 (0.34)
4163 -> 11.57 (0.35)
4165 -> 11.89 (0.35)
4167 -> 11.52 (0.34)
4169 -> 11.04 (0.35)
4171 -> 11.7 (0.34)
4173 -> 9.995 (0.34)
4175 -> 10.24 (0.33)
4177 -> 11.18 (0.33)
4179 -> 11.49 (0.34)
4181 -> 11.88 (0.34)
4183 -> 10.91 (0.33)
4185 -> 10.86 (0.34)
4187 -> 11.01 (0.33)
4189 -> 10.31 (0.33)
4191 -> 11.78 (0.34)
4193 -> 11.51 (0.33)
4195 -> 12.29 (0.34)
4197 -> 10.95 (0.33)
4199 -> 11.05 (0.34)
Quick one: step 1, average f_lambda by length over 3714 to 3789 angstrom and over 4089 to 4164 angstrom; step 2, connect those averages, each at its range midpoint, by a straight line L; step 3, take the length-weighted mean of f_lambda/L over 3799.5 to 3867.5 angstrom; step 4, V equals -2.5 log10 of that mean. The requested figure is 0.03 mag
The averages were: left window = 8.35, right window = 11.1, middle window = 8.69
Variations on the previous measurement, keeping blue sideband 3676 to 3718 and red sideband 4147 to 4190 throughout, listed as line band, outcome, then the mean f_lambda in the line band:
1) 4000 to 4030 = -0.09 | 11.2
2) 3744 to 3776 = 0.09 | 8.08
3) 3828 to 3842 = 0.48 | 5.9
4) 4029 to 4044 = -0.08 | 11.2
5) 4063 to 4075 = 0.04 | 10.3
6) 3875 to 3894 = 0.14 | 8.34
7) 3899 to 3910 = 0.07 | 9.04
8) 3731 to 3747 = 0.21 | 7.14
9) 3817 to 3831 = 0.14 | 8.03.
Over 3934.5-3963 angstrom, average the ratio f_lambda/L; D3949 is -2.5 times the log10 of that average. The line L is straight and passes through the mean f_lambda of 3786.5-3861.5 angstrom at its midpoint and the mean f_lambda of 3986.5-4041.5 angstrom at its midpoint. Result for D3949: 0.34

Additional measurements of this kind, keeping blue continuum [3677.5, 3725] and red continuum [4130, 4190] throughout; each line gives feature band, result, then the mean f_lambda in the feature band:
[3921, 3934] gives 0.44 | 6.5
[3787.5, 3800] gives 0.03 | 8.6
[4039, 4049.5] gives -0.05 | 11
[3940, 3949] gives 0.30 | 7.49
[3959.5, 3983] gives 0.46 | 6.56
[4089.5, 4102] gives 0.00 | 10.8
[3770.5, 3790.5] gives -0.11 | 9.67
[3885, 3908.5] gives 0.13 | 8.41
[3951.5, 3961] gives 0.07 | 9.29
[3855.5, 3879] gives 0.02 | 9.12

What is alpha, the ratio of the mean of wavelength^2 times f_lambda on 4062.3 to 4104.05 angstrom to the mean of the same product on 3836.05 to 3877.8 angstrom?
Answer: 1.32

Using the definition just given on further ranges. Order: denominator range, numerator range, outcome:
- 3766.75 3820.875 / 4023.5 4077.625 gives 1.33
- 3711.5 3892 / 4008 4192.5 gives 1.51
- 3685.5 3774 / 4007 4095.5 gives 1.62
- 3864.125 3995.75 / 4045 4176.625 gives 1.48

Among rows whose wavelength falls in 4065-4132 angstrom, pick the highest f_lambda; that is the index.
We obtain 12.16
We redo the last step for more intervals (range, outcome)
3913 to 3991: 10.84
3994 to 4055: 12.51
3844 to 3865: 11.5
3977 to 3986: 10.29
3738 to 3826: 11.31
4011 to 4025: 11.55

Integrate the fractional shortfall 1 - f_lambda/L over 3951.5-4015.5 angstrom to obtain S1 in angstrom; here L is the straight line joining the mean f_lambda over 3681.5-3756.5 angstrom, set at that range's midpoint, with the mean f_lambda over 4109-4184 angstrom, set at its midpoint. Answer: 6.7 angstrom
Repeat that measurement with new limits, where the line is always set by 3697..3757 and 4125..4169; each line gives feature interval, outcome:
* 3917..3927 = 0.77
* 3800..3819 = -2.83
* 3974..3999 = 0.60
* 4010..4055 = -2.92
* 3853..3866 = -0.51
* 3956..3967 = 2.16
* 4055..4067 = 0.38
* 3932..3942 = 6.13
